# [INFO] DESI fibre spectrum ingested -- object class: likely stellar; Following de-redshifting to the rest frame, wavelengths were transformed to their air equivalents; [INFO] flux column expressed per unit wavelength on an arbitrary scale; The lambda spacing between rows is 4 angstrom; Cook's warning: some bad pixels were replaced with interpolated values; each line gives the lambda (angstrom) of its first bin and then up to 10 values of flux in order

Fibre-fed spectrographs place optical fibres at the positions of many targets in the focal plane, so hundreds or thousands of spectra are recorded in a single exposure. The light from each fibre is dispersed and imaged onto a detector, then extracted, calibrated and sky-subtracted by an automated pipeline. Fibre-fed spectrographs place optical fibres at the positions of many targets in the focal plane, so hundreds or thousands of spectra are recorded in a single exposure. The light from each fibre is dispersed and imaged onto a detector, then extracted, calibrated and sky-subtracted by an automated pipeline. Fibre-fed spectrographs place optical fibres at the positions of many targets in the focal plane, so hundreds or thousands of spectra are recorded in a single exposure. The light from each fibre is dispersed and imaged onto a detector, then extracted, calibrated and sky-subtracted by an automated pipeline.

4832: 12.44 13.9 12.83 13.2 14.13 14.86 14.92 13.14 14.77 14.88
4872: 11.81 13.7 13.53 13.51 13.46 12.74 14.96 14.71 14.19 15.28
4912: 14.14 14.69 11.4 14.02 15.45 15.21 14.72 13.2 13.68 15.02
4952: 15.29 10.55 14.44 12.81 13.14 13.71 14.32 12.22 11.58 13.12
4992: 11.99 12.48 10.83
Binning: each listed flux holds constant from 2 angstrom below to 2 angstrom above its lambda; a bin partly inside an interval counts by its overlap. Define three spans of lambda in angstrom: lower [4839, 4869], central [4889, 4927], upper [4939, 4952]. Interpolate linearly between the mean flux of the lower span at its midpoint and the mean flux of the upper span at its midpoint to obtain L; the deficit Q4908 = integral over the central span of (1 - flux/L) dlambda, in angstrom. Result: 0.4 angstrom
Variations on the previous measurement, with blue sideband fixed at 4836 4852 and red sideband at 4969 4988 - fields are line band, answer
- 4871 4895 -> 0.3 angstrom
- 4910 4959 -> -2.8 angstrom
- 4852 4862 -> -0.5 angstrom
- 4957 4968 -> -0.2 angstrom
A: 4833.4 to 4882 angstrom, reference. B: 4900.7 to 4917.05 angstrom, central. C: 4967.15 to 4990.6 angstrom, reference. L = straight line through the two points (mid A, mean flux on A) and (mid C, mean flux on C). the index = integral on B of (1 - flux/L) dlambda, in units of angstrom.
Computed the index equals -1.4 angstrom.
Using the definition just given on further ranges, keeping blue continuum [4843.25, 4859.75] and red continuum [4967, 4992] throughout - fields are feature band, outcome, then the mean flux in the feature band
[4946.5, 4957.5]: -0.4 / 13.7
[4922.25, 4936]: -1.5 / 14.9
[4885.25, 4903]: -0.2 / 14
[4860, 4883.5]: 0.6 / 13.7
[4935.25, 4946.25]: -0.4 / 13.8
